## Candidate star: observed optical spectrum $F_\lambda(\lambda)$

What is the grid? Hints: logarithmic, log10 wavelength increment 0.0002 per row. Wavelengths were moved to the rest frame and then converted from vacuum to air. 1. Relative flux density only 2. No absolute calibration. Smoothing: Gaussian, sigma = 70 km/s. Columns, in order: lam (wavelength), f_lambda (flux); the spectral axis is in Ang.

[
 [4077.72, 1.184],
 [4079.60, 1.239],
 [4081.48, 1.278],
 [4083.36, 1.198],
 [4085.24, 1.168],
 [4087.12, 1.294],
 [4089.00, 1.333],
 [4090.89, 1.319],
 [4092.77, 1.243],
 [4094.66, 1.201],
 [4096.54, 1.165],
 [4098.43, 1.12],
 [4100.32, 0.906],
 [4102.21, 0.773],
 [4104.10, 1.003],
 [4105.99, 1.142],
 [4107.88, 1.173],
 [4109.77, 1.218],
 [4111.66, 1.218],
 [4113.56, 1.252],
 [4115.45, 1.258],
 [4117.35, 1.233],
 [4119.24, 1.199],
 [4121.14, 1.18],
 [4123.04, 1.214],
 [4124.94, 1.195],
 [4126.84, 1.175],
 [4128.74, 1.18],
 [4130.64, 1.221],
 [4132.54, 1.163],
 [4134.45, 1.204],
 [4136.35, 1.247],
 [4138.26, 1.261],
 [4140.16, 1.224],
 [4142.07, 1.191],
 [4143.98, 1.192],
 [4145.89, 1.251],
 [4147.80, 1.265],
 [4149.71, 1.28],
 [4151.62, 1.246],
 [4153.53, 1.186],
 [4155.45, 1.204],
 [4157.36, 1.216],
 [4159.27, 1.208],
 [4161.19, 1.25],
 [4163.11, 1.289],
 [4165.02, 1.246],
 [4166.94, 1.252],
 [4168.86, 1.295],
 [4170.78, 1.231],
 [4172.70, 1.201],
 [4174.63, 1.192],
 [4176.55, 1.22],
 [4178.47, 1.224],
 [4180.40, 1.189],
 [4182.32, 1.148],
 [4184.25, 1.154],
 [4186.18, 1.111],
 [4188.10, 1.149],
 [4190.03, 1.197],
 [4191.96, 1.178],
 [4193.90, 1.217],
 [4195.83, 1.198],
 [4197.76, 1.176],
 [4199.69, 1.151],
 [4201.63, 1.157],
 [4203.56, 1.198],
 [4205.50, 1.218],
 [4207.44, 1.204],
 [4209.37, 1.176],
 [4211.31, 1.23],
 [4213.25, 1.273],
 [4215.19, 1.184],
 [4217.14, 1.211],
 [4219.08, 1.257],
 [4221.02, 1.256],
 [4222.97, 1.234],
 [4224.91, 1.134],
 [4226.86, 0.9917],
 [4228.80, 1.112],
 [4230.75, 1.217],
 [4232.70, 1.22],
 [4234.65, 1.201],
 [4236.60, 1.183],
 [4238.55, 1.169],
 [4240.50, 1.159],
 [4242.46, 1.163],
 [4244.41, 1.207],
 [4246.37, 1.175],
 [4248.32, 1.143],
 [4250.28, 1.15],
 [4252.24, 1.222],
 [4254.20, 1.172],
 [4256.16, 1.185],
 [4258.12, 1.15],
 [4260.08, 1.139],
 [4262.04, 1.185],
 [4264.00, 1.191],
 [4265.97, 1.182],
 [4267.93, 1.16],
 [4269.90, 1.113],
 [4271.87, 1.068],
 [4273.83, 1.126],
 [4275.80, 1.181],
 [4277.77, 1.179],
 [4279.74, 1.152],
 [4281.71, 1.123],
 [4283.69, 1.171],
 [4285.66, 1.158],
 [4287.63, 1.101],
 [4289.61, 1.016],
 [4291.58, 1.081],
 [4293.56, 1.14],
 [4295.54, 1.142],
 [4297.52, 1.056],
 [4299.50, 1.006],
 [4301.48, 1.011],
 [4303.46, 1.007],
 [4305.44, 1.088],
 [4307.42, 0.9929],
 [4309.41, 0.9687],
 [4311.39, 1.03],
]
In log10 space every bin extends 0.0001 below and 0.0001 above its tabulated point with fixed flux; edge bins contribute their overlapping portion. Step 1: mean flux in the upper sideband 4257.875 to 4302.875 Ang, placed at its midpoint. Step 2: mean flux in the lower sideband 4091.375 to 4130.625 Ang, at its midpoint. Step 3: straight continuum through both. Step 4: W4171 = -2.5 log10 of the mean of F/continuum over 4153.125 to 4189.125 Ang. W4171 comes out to -0.06 mag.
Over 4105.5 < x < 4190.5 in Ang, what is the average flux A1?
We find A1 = 1.21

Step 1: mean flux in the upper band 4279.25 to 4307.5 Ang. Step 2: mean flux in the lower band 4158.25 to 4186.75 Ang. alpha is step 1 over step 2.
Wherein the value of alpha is 0.9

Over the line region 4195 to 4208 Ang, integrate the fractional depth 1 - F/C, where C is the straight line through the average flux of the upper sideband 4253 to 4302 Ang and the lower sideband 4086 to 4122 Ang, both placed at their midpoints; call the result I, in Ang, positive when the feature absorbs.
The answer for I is -0.4 Ang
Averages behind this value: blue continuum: 1.17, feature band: 1.19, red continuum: 1.13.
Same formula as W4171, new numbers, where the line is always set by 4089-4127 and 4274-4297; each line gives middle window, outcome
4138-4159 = -0.07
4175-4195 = -0.03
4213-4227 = -0.05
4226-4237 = -0.01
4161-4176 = -0.08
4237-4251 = -0.03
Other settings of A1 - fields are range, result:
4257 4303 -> 1.12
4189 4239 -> 1.19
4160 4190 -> 1.21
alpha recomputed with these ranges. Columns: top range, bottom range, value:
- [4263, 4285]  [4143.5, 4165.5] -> 0.93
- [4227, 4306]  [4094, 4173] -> 0.95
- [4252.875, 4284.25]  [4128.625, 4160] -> 0.95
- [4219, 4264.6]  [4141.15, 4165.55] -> 0.95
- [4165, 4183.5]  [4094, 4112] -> 1.12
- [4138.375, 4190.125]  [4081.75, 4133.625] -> 1.03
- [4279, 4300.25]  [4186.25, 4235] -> 0.93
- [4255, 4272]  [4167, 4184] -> 0.95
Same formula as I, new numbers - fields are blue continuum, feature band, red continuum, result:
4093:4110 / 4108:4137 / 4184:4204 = -2.9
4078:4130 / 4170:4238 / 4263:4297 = -2.0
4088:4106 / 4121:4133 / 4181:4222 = -0.5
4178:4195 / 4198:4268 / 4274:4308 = -2.7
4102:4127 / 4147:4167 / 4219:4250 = -1.2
